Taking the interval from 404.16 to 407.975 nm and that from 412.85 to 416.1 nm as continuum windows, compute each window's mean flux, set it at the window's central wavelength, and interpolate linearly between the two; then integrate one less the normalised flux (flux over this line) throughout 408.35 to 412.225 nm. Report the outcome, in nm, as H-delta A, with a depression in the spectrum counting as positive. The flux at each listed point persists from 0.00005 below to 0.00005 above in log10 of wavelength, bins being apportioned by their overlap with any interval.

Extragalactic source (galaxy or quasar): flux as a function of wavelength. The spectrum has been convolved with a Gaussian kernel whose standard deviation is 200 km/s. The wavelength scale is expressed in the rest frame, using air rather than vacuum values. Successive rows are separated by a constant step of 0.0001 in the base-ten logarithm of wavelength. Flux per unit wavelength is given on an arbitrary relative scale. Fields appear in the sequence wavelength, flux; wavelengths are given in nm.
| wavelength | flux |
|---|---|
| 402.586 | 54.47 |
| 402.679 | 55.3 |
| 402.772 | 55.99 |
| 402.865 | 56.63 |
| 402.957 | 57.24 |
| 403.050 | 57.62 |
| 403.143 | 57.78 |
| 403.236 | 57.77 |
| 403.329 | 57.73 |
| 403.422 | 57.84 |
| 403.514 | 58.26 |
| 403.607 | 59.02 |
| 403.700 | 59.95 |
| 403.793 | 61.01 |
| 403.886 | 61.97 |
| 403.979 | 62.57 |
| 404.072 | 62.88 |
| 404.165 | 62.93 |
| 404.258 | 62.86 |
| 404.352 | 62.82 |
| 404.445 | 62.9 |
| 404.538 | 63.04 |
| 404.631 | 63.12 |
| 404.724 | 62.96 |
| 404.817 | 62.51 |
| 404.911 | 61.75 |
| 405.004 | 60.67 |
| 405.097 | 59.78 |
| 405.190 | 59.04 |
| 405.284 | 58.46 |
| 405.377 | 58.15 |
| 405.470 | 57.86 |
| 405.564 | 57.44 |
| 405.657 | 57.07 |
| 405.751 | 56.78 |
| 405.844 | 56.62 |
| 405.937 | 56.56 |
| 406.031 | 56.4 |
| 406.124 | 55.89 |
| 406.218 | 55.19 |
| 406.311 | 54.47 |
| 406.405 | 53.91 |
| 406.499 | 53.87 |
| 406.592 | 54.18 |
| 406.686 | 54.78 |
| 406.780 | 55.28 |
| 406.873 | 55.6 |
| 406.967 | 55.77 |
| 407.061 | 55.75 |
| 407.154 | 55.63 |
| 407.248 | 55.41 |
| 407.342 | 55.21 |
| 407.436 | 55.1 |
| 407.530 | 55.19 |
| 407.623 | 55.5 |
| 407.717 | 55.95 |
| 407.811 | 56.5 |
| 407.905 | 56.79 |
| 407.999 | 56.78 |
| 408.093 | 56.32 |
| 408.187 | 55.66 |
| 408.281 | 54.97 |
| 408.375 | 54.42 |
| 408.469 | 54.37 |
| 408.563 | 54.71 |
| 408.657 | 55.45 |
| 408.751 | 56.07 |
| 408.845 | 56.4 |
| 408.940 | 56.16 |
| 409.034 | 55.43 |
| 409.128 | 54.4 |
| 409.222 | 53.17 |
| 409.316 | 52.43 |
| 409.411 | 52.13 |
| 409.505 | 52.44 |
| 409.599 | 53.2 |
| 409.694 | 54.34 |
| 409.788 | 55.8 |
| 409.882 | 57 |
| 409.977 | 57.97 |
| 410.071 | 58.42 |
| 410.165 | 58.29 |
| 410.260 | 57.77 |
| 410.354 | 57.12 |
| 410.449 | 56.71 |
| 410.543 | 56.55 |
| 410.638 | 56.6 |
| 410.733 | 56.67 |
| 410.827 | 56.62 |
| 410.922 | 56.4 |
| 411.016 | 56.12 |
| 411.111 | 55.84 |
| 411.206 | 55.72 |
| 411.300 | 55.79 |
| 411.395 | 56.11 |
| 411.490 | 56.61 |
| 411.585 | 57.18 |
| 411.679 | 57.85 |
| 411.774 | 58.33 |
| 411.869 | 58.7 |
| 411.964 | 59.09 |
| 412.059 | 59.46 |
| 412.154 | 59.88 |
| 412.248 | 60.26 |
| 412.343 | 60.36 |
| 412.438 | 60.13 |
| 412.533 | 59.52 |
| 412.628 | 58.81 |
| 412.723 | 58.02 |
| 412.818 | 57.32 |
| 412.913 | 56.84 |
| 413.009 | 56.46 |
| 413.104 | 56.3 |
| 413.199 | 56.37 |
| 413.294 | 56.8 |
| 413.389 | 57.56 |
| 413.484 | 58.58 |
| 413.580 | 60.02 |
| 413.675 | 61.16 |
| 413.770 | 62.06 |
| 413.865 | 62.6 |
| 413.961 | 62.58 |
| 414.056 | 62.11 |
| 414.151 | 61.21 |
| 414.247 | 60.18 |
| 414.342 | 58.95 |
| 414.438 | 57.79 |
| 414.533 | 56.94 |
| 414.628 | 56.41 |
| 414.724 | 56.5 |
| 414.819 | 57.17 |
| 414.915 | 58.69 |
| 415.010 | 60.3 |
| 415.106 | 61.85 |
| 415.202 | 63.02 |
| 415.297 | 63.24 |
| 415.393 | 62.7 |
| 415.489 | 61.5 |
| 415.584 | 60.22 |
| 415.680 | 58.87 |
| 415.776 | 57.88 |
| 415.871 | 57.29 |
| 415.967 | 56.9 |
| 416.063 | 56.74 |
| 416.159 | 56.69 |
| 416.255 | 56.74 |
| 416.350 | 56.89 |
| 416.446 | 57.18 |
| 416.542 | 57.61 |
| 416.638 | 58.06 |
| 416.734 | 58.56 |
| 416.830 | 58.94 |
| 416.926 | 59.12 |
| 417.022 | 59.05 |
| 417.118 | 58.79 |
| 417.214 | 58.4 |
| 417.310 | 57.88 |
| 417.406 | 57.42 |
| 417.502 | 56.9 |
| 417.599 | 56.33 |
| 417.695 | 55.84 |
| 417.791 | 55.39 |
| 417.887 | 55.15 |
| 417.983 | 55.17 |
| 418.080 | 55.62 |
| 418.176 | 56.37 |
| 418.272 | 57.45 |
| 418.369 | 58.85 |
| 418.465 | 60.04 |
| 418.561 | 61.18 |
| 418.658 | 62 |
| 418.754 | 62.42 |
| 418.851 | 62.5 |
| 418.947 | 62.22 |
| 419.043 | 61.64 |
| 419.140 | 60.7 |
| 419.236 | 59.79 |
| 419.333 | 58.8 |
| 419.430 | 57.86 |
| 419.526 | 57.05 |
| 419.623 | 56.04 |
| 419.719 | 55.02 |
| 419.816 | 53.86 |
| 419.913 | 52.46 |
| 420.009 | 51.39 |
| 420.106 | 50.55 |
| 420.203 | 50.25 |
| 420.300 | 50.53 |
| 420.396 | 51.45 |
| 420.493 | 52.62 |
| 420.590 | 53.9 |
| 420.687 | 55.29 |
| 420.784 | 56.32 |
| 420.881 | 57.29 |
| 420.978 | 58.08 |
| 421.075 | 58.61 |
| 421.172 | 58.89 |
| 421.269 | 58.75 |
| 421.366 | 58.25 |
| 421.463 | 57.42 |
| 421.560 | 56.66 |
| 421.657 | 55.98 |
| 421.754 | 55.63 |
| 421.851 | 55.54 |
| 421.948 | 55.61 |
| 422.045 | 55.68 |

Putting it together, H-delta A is 0.15 nm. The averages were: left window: 57.6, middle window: 56.2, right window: 59.2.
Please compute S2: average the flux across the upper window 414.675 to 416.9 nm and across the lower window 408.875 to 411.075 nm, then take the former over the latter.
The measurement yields 1.06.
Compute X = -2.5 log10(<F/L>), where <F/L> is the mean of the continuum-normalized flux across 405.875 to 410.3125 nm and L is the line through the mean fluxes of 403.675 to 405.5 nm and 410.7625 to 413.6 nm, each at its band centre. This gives 0.081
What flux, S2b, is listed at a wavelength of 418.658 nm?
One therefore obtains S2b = 62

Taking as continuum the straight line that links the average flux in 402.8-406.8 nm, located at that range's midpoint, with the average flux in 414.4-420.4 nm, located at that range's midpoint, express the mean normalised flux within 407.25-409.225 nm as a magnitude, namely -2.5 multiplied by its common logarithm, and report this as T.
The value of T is 0.06 mag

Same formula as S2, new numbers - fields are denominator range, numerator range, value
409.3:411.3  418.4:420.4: 1.02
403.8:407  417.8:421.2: 0.97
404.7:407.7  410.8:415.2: 1.03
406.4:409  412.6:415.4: 1.07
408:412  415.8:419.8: 1.04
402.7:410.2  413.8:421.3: 1.01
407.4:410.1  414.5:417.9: 1.05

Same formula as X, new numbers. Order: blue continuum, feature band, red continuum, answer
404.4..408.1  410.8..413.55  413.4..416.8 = 0.02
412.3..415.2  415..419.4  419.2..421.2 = -0.04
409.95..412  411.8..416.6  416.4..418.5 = -0.03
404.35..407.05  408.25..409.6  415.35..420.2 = 0.07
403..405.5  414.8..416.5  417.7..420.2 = -0.02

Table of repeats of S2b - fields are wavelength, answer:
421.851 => 55.54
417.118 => 58.79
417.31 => 57.88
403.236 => 57.77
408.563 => 54.71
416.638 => 58.06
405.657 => 57.07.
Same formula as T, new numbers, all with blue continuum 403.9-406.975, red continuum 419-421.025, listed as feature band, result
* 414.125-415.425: -0.058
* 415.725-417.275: -0.033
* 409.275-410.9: 0.032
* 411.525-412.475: -0.037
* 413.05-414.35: -0.057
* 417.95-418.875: -0.066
